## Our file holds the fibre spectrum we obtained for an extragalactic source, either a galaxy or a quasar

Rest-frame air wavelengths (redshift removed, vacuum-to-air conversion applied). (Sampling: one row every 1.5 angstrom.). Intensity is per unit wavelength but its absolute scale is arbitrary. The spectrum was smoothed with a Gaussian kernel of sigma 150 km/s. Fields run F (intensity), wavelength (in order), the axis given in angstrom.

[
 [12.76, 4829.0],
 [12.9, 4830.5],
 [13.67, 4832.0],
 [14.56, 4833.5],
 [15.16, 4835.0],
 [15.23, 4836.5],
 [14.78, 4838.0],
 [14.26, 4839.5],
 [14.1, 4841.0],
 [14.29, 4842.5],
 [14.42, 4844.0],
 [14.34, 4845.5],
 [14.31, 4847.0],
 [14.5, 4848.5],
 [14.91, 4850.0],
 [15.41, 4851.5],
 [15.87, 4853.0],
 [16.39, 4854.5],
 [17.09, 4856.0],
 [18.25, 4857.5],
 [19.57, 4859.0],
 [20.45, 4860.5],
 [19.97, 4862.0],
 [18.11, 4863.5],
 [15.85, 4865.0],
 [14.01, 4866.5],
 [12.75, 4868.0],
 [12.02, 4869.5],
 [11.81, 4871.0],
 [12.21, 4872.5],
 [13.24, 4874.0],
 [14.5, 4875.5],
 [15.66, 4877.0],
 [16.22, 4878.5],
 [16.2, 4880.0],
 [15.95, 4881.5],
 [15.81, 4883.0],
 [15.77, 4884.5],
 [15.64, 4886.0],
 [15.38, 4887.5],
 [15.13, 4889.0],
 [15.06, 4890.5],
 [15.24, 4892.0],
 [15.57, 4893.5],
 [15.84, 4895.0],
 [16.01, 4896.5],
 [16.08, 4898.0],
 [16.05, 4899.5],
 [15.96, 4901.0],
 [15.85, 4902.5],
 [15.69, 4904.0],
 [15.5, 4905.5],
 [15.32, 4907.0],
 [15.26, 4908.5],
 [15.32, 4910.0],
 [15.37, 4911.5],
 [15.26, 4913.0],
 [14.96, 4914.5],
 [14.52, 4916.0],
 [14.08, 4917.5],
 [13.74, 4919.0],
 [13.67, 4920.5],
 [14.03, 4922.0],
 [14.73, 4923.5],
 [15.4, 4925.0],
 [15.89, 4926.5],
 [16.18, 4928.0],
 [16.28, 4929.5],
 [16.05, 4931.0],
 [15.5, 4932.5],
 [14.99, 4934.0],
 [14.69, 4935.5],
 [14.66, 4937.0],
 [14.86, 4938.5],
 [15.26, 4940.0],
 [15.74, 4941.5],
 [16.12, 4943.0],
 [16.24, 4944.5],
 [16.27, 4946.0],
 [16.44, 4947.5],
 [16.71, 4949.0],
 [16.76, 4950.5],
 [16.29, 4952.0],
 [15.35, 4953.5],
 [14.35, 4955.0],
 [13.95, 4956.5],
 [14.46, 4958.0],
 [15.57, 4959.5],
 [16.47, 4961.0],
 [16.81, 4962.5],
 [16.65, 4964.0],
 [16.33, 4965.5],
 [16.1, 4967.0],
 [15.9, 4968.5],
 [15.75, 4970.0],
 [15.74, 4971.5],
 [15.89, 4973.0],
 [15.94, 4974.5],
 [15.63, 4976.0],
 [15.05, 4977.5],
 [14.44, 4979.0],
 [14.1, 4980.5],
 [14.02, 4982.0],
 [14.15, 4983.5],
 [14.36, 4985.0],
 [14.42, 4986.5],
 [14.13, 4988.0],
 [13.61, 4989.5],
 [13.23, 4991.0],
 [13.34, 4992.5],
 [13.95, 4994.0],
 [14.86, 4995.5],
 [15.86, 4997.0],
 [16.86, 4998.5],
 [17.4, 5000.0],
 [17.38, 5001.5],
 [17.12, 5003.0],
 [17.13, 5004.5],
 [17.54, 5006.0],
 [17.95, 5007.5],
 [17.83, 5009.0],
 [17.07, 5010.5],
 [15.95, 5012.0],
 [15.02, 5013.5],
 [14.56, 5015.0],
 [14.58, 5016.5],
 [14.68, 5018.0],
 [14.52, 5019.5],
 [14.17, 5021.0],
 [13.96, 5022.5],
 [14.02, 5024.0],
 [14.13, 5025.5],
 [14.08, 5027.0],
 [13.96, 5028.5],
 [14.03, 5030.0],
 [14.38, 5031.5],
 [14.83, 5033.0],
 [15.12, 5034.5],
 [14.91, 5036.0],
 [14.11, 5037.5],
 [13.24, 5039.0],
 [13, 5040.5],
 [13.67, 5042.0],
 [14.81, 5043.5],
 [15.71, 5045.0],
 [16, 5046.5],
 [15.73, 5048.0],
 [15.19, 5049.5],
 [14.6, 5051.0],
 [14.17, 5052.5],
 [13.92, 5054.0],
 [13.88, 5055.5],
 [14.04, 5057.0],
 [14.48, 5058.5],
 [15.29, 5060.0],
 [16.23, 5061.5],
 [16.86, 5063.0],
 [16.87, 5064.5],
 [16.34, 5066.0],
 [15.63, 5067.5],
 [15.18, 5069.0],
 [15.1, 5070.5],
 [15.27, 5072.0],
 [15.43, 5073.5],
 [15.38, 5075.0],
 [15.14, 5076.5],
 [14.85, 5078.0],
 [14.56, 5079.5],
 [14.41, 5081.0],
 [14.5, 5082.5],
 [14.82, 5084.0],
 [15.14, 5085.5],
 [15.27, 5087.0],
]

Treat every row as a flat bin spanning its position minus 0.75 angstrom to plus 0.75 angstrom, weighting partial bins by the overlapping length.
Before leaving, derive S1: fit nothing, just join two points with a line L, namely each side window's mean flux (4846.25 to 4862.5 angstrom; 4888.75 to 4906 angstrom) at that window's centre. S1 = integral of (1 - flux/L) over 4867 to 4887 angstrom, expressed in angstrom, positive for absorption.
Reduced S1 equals 2.2 angstrom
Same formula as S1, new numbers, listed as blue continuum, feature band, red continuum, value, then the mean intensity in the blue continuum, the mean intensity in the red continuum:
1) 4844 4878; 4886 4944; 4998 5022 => 1.6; 15.5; 16.2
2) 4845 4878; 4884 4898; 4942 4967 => 0.1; 15.5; 15.9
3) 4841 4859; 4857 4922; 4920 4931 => -0.1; 15.6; 15.3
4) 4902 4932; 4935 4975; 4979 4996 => -3.4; 15.2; 14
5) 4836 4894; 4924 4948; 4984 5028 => -0.5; 15.4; 15.3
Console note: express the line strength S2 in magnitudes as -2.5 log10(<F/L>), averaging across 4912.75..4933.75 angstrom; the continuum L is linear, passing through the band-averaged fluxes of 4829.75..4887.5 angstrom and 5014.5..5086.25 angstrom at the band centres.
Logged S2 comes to 0.01 mag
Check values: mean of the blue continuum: 15.3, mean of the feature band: 15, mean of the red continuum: 14.8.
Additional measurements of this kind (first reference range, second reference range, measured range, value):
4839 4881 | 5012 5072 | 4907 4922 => 0.04 mag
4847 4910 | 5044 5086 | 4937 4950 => -0.03 mag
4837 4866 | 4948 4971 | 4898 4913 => 0.03 mag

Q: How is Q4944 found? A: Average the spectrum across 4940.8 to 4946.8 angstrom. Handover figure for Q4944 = 16.1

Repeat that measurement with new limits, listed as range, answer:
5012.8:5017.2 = 14.7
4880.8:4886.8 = 15.8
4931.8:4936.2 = 15.1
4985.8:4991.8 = 13.8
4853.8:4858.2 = 17.2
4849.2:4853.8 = 15.4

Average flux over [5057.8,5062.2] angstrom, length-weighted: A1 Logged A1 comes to 15.3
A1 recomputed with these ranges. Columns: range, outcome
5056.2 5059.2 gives 14.2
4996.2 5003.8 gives 16.9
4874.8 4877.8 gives 15.1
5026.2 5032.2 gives 14.1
